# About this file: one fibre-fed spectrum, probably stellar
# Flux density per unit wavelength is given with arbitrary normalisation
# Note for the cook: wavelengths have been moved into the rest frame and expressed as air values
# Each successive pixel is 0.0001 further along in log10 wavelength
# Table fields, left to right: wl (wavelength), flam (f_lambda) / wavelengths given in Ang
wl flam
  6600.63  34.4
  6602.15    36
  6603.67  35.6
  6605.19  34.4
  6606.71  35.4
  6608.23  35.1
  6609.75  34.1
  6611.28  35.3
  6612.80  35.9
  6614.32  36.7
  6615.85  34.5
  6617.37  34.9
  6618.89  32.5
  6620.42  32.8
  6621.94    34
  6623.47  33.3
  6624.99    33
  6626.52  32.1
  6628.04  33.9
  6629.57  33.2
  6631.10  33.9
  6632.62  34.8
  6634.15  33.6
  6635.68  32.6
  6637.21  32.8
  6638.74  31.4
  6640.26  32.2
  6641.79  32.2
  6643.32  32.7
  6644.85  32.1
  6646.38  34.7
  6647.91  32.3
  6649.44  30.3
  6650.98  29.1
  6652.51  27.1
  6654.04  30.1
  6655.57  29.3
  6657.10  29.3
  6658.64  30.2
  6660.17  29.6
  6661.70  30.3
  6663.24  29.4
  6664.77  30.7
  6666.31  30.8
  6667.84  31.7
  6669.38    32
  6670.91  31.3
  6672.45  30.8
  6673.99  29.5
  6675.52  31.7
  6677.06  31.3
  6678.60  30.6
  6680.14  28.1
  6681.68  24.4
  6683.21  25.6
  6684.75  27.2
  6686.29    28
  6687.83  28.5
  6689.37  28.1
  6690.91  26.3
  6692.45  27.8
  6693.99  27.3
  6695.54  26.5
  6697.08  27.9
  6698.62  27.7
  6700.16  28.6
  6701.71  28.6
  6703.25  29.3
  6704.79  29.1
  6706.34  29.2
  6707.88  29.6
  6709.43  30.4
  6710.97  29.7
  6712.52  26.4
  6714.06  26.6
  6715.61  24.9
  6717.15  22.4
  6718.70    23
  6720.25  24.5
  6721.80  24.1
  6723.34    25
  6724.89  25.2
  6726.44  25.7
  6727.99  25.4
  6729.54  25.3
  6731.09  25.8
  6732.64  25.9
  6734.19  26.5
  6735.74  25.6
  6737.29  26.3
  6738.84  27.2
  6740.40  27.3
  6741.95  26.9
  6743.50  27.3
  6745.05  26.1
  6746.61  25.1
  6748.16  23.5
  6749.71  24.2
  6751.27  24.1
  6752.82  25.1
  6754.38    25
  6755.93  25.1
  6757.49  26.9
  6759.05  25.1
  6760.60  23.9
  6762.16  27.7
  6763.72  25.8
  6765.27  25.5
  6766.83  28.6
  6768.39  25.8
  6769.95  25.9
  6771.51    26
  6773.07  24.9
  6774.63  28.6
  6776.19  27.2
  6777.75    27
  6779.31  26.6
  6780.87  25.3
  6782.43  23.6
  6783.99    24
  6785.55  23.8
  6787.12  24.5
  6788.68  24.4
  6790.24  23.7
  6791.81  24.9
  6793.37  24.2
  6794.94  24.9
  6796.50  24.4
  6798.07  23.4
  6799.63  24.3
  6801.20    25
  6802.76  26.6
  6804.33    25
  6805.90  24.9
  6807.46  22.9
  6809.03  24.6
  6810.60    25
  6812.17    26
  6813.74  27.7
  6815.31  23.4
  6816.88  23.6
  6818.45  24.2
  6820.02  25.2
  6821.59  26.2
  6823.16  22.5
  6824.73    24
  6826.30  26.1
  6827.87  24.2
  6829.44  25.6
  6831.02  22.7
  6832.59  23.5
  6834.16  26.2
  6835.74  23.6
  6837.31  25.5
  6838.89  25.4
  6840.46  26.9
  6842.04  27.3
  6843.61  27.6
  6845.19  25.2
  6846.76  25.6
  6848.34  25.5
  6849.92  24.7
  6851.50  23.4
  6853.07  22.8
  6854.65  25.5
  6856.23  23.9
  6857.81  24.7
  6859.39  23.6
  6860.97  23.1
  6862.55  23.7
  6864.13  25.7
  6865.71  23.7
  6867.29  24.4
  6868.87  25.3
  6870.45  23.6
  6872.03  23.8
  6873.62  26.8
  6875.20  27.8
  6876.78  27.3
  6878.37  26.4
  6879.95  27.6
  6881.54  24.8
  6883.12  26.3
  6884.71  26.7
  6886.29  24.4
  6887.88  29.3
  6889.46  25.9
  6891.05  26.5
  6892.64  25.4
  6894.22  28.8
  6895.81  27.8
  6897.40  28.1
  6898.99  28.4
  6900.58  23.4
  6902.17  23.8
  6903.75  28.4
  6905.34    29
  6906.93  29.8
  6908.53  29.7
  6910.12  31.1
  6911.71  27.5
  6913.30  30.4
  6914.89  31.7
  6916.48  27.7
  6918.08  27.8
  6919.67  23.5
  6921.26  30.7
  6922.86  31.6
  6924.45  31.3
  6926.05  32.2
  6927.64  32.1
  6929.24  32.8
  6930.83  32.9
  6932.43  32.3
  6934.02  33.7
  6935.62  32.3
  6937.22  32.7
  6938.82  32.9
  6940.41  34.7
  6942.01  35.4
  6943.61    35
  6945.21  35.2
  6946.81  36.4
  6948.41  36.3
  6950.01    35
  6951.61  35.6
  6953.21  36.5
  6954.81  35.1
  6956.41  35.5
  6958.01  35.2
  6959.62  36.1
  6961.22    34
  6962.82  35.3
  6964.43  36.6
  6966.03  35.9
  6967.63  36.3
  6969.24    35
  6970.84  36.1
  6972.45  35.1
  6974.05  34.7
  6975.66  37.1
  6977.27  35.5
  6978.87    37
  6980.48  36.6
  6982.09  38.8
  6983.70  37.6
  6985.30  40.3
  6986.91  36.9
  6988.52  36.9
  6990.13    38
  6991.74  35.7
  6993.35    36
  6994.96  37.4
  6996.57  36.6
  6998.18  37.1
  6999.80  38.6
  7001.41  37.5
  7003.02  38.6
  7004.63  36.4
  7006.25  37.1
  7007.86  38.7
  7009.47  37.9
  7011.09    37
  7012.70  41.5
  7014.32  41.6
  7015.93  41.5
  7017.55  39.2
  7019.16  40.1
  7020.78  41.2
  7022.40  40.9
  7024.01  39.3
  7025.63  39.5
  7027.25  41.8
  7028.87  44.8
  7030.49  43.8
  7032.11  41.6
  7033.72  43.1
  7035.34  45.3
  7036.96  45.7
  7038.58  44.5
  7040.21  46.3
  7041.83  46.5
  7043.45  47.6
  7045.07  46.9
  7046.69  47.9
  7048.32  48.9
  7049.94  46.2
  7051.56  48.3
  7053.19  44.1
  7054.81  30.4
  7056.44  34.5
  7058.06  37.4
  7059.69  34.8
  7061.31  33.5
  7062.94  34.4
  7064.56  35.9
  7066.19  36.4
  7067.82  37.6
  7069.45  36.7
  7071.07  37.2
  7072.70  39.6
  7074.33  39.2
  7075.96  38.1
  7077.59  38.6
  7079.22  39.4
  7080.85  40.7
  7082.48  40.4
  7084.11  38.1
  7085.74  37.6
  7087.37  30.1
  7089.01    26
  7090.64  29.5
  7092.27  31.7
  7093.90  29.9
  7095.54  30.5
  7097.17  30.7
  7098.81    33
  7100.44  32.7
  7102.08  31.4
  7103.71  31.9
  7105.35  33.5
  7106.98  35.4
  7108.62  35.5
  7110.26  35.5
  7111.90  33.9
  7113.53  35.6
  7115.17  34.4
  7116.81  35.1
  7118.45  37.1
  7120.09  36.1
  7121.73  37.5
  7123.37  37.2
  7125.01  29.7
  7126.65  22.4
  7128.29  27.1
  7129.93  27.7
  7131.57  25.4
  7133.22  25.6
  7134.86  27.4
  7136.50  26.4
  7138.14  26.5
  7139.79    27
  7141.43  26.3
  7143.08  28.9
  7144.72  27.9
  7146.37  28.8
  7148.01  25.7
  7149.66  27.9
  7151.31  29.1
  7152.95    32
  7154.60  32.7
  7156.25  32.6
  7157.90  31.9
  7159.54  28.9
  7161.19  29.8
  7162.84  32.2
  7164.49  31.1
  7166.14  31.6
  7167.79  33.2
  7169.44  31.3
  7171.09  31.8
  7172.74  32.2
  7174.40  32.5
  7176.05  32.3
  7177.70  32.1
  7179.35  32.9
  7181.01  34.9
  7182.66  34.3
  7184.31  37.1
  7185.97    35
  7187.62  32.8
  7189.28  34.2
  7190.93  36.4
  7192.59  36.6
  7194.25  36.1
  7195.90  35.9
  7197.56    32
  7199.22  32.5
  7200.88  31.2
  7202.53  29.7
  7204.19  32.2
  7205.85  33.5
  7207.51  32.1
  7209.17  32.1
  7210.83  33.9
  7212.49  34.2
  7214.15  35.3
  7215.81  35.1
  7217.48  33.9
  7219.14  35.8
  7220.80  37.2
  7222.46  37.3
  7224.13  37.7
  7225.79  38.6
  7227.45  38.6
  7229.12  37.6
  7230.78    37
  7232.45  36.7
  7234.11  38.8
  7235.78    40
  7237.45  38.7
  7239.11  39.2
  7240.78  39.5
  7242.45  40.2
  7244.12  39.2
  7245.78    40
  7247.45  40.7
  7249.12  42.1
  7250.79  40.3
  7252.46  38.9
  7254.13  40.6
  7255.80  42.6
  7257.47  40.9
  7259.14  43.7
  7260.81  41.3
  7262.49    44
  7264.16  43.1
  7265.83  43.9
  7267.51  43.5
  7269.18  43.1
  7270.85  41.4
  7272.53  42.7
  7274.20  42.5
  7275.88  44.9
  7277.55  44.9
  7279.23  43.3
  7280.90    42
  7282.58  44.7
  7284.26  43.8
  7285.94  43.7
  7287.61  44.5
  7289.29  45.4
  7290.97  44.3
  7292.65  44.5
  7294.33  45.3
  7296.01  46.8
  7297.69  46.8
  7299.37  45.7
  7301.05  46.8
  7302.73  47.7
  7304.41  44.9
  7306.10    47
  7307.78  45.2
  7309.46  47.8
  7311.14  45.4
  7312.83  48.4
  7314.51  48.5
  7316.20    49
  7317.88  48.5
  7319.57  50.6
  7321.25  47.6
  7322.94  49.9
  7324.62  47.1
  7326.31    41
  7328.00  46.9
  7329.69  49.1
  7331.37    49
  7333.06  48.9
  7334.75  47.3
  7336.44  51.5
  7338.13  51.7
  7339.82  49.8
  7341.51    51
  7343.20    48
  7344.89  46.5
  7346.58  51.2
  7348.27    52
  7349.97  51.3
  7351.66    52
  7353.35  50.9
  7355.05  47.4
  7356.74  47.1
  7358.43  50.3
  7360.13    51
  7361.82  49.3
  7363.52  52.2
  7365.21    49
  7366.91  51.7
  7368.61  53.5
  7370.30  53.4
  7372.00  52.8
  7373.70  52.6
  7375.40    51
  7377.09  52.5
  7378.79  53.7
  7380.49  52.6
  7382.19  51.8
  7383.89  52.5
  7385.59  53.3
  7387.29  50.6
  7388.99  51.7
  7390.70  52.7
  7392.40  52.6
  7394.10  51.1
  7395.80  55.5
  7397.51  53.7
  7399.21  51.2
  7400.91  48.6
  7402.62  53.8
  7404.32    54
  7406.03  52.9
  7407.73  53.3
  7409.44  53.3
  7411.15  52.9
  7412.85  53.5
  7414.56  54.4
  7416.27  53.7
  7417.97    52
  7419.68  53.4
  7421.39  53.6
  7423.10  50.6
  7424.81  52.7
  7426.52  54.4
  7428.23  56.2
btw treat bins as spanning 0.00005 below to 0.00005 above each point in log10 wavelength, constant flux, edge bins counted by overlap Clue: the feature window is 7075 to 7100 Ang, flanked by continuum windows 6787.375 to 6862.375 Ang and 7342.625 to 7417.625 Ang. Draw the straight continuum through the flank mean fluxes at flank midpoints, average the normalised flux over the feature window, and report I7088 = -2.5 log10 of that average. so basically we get 0.10 mag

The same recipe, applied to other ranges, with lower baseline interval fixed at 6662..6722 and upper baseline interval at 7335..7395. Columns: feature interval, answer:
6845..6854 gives 0.34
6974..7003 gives 0.03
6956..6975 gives 0.06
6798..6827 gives 0.29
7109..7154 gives 0.39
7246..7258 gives 0.16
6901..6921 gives 0.25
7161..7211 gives 0.33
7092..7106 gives 0.31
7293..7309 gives 0.06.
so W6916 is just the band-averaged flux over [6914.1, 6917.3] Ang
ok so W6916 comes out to 29.6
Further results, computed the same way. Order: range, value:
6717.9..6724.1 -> 24.1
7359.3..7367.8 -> 50.6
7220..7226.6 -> 37.7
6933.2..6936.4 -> 33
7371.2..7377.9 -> 52.3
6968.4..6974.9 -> 35.2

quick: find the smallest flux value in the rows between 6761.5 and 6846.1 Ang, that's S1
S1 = 22.5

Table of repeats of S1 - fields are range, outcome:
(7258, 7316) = 41.3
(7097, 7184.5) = 22.4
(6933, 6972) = 32.3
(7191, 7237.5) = 29.7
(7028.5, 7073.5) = 30.4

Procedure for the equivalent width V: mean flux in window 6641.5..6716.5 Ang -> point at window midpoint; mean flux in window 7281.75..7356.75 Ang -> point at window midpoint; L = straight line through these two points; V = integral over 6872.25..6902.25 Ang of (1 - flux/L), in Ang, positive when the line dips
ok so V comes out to 7.3 Ang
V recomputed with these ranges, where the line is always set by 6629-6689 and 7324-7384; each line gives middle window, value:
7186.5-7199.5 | 3.14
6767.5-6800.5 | 8.72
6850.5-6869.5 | 6.36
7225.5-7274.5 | 6.91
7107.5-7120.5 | 2.42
